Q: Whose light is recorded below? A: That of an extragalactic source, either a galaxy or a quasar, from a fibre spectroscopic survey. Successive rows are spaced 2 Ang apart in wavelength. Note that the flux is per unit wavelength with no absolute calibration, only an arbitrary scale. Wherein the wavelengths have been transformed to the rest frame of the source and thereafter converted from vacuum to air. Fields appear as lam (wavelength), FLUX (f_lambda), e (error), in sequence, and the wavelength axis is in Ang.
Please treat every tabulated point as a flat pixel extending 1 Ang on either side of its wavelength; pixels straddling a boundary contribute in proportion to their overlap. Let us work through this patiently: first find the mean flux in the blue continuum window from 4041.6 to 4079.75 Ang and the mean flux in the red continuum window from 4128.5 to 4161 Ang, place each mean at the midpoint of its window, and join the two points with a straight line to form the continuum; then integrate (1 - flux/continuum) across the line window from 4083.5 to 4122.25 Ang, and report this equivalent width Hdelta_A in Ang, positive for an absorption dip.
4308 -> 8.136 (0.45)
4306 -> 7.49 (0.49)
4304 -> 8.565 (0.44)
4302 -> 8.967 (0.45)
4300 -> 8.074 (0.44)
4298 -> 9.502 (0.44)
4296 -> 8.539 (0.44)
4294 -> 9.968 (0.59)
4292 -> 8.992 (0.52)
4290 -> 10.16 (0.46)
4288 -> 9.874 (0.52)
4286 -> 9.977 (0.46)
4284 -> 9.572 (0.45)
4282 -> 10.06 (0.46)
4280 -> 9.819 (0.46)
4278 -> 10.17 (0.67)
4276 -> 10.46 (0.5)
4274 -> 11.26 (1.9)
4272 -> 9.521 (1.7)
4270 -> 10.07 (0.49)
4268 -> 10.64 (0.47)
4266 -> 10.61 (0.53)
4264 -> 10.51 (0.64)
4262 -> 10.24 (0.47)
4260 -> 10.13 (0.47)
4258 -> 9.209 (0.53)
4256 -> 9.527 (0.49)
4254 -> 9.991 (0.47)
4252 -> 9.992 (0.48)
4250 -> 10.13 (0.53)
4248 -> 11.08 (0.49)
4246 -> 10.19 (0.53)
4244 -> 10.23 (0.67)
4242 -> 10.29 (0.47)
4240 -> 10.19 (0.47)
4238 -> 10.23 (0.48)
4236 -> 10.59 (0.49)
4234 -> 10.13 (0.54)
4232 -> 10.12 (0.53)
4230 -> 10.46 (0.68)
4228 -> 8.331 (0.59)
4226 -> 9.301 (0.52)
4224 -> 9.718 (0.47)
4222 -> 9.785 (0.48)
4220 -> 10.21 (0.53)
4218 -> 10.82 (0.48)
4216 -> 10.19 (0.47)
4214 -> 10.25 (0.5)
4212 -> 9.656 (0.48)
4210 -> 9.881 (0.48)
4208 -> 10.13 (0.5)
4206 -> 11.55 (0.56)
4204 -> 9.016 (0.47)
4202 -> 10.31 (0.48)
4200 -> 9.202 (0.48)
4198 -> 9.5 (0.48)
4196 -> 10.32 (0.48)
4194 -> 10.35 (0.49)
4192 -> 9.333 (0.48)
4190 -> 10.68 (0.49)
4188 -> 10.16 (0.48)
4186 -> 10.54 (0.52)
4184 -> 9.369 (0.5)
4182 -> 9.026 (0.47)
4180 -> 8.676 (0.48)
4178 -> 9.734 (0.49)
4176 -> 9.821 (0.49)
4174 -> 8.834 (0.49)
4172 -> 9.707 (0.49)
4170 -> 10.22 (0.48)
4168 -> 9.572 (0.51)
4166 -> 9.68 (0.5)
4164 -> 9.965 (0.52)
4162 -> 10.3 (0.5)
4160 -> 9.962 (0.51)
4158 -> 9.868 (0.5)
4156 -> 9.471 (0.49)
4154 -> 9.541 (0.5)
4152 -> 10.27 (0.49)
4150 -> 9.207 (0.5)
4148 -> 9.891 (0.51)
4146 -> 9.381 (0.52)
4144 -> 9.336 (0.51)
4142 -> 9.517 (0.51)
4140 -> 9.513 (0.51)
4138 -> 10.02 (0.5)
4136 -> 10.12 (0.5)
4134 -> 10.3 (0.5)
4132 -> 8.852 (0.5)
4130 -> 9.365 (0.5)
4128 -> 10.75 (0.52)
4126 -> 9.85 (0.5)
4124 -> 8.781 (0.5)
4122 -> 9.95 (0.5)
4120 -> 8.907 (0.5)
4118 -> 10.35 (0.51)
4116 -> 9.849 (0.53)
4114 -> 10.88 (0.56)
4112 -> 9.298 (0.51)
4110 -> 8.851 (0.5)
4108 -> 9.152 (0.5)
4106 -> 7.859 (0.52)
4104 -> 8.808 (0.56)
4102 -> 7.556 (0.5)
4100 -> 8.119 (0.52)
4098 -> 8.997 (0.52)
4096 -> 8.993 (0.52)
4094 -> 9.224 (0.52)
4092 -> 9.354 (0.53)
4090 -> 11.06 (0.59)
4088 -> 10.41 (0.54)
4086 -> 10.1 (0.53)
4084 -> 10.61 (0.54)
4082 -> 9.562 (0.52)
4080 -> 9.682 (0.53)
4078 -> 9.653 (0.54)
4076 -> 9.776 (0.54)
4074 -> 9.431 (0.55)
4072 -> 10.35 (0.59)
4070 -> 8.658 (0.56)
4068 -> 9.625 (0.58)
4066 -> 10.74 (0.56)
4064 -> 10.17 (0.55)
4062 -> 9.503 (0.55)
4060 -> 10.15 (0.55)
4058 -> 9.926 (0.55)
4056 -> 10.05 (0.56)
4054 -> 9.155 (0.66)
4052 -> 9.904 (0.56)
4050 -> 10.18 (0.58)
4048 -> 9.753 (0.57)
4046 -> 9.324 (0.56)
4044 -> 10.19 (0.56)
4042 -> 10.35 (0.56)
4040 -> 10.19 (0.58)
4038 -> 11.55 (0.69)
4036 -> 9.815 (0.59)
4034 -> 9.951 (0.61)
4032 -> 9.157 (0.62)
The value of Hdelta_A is 1.4 Ang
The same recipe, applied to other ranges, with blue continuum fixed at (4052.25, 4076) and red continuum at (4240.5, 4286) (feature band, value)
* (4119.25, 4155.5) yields 1.1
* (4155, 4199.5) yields 1.1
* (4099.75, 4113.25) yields 1.8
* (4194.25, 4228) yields 0.4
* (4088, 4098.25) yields 0.2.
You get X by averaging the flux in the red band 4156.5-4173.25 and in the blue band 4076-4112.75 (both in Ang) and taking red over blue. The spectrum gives 1.1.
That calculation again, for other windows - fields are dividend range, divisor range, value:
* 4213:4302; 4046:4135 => 1.04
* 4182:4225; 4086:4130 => 1.07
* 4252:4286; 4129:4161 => 1.05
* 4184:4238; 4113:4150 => 1.03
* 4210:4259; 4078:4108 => 1.08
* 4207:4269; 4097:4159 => 1.07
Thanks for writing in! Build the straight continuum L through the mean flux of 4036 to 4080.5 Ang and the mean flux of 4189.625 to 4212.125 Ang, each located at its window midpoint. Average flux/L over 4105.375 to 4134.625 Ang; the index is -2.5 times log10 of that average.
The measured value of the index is 0.05 mag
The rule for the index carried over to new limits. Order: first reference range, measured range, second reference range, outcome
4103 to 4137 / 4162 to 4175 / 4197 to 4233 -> 0.00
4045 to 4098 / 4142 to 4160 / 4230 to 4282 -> 0.04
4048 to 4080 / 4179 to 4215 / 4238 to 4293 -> 0.01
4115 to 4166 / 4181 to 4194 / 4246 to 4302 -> -0.01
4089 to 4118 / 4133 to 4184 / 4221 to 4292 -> -0.02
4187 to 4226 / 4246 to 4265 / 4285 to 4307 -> -0.06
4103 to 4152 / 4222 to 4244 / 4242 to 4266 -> 0.01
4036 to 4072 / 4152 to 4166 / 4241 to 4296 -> 0.02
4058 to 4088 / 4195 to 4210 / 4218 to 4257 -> 0.00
